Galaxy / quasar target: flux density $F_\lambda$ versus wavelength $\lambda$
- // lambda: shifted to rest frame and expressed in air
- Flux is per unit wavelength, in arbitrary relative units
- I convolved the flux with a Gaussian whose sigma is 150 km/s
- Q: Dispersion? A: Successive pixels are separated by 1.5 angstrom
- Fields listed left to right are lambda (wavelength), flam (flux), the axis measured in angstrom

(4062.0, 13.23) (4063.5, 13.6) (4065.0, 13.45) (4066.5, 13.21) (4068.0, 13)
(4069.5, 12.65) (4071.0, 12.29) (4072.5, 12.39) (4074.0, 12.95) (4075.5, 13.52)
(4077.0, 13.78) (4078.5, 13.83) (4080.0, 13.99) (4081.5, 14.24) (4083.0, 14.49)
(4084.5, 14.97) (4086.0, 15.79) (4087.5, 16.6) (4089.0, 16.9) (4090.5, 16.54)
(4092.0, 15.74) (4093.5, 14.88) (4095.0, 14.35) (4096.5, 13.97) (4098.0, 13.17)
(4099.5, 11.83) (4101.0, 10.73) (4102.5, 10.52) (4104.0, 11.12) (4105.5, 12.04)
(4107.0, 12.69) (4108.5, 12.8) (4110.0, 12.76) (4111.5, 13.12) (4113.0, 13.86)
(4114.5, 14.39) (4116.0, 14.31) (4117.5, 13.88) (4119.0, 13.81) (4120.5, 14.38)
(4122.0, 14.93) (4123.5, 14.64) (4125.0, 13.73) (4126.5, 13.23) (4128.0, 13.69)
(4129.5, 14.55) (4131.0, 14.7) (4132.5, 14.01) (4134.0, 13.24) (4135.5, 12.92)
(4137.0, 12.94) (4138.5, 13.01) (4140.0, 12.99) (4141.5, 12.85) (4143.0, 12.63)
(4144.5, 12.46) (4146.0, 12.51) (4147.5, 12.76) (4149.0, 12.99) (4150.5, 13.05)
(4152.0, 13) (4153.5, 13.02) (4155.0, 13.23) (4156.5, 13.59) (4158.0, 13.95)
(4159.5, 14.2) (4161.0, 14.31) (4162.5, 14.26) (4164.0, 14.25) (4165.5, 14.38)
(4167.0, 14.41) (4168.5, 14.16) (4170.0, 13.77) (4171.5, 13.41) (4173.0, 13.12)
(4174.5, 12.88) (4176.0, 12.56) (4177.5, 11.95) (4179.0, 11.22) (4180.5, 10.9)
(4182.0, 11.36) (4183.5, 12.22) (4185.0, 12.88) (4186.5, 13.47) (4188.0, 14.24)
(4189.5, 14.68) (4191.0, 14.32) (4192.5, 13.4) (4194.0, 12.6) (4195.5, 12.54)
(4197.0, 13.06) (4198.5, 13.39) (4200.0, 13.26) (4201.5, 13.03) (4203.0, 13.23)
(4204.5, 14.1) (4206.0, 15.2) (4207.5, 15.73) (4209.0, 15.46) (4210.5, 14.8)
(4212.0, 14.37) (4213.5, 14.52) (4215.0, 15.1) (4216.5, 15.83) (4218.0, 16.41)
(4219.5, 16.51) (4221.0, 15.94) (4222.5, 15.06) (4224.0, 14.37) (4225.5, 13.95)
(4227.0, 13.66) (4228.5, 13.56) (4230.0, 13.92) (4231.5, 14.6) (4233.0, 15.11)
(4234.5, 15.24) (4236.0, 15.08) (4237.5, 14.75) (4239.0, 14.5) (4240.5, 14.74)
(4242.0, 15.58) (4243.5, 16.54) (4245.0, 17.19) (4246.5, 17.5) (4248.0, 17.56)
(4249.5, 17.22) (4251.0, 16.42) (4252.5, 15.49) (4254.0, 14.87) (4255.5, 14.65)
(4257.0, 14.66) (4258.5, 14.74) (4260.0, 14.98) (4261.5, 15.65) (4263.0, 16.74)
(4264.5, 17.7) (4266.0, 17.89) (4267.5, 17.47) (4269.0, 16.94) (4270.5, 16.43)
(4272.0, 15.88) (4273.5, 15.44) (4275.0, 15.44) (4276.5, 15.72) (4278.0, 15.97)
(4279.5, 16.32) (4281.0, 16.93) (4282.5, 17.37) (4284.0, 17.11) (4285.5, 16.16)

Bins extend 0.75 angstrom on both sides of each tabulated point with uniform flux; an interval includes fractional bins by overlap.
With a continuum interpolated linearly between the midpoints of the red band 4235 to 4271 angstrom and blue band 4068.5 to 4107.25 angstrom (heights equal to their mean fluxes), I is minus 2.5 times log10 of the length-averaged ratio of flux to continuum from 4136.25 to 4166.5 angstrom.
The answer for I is 0.099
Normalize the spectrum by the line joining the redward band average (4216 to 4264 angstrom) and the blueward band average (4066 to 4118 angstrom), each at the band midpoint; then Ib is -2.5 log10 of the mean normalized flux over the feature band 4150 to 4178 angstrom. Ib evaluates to 0.07 mag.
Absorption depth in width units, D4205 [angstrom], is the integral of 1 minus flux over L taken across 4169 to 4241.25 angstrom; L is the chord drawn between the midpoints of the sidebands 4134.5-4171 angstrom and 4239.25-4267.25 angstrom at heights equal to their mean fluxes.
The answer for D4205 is 4.2 angstrom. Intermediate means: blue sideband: 13.4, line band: 14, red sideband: 16.1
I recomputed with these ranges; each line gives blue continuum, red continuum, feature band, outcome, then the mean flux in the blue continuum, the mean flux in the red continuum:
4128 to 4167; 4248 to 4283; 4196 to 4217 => 0.04 mag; 13.5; 16.1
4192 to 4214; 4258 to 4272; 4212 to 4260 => 0.00 mag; 13.9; 16.5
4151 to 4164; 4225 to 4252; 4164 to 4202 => 0.09 mag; 13.7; 15.4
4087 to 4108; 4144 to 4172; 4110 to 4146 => 0.00 mag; 13.6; 13.6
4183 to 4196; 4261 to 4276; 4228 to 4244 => 0.03 mag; 13.4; 16.6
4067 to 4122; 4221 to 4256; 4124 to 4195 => 0.09 mag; 13.7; 15.3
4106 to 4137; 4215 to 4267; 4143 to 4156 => 0.10 mag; 13.7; 15.6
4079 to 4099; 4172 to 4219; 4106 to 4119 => 0.09 mag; 15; 13.6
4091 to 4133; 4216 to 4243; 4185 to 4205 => 0.08 mag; 13.5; 14.9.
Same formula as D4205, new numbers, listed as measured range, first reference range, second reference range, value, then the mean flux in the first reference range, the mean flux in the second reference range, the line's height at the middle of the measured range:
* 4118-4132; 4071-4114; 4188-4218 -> -0.3 angstrom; 13.7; 14.2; 13.8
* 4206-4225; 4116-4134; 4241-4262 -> 0.1 angstrom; 14.1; 15.9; 15.4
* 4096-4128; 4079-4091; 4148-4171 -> 3.5 angstrom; 15.4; 13.8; 14.8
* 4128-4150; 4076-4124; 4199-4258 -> 1.6 angstrom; 13.9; 15.1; 14.3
